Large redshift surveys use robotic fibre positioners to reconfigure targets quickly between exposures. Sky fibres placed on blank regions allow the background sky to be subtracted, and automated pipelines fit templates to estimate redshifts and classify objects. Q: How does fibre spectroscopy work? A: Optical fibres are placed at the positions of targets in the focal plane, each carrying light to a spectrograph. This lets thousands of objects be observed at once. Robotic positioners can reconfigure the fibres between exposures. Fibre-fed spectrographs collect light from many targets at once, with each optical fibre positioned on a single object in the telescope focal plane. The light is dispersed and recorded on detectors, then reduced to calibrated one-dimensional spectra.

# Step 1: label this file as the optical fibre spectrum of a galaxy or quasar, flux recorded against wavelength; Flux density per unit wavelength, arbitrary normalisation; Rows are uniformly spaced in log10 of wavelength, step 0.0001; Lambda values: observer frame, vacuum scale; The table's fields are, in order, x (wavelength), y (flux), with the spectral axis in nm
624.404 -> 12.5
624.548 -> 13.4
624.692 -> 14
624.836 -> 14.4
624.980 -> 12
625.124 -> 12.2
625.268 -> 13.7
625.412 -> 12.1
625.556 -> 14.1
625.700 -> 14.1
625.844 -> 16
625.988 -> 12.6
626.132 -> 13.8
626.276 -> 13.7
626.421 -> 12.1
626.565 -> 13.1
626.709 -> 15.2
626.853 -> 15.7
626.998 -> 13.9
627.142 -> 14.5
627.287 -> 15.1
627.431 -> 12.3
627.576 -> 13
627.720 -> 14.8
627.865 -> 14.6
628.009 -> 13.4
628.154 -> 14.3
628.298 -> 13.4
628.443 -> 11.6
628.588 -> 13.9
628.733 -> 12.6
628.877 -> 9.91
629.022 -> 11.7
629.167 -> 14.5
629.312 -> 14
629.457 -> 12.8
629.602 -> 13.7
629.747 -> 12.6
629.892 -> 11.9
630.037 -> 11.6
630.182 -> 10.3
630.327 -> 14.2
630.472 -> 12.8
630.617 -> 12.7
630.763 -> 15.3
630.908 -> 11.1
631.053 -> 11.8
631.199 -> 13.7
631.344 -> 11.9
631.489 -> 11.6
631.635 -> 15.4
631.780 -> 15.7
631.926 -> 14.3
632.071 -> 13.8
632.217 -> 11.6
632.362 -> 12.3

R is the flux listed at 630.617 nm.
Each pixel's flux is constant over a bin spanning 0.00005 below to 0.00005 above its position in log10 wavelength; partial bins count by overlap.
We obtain 12.7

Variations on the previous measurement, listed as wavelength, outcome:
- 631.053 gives 11.8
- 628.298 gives 13.4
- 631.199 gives 13.7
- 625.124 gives 12.2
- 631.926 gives 14.3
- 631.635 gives 15.4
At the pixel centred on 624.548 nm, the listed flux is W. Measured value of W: 13.4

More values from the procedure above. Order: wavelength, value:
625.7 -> 14.1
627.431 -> 12.3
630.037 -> 11.6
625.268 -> 13.7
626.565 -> 13.1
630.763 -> 15.3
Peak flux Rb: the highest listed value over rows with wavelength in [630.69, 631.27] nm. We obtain 15.3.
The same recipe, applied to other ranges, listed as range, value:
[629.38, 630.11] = 13.7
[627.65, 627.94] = 14.8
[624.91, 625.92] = 16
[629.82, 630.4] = 14.2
